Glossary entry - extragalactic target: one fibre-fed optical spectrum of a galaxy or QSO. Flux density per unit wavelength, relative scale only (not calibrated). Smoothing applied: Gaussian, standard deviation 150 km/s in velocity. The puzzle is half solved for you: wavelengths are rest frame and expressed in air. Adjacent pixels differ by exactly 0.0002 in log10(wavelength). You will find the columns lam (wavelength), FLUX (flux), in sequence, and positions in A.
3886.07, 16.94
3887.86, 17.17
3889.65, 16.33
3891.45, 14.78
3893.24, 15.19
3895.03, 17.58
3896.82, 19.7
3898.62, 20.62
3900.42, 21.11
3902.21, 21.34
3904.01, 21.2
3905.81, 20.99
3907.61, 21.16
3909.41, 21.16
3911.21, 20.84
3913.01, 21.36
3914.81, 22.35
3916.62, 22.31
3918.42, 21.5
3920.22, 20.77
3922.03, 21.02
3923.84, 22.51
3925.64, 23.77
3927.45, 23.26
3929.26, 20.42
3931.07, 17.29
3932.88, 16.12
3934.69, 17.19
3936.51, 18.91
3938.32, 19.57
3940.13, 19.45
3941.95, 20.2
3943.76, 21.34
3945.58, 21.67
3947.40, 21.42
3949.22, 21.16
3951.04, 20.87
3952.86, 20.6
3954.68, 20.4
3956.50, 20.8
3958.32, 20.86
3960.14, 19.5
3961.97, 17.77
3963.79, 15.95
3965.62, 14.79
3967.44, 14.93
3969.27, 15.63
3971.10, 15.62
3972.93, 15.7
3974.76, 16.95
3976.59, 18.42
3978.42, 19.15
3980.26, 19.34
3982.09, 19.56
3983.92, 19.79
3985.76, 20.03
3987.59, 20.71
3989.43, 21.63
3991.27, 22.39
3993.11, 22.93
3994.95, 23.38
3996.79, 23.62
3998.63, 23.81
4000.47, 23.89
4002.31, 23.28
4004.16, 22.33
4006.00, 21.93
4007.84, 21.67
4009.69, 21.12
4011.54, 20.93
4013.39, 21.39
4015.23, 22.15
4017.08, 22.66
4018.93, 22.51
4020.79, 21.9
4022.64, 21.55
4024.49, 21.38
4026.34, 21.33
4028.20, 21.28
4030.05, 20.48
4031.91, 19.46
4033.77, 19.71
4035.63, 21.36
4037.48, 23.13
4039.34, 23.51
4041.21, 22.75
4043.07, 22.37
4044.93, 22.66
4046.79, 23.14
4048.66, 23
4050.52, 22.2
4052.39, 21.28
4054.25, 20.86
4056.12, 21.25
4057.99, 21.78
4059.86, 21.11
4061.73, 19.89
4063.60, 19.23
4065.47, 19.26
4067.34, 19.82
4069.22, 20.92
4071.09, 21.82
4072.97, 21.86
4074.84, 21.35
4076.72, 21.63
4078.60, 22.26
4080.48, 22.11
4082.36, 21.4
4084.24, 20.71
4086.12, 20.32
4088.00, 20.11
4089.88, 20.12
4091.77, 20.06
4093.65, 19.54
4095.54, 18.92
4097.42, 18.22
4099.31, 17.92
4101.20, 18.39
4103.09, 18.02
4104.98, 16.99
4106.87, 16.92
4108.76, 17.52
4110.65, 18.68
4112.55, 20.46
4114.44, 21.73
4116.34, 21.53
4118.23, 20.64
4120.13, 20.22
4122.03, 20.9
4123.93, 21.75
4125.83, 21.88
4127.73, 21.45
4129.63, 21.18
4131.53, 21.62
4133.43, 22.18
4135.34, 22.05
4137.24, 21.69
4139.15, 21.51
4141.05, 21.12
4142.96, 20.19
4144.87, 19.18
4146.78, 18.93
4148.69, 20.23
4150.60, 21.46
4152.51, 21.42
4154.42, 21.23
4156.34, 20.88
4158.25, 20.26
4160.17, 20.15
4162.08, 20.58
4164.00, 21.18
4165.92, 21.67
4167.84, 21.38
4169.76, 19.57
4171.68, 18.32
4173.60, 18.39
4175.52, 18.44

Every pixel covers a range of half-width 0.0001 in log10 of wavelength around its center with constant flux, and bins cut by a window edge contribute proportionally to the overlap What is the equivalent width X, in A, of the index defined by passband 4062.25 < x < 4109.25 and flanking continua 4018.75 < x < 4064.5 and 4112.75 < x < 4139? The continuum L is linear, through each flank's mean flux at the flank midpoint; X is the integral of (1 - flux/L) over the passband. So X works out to 3.6 A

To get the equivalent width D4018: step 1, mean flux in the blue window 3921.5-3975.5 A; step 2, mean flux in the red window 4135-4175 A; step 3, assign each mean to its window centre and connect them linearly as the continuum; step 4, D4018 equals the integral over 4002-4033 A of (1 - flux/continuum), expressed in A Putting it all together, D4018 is -3.1 A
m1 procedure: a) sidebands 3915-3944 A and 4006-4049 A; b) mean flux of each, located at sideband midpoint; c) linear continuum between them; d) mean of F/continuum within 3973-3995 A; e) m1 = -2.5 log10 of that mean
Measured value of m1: 0.06 mag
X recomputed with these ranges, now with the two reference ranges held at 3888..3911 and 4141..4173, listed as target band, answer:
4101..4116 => 1.1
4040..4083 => -3.3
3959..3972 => 2.1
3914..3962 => -2.7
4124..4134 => -0.7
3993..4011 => -2.8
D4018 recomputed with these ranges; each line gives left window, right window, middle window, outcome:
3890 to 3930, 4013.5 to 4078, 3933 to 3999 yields 4.5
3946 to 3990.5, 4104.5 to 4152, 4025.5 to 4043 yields -1.7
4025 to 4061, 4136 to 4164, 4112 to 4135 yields -0.4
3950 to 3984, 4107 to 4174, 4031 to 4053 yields -3.2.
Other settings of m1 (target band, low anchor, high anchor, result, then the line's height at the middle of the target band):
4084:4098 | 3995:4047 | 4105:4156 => 0.07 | 21.1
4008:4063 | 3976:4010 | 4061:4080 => -0.02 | 21.2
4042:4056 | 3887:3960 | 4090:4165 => -0.10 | 20.2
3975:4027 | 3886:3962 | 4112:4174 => -0.06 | 20.3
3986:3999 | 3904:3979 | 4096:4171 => -0.13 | 19.8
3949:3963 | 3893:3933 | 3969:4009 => 0.03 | 20.7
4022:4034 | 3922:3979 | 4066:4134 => -0.06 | 19.7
